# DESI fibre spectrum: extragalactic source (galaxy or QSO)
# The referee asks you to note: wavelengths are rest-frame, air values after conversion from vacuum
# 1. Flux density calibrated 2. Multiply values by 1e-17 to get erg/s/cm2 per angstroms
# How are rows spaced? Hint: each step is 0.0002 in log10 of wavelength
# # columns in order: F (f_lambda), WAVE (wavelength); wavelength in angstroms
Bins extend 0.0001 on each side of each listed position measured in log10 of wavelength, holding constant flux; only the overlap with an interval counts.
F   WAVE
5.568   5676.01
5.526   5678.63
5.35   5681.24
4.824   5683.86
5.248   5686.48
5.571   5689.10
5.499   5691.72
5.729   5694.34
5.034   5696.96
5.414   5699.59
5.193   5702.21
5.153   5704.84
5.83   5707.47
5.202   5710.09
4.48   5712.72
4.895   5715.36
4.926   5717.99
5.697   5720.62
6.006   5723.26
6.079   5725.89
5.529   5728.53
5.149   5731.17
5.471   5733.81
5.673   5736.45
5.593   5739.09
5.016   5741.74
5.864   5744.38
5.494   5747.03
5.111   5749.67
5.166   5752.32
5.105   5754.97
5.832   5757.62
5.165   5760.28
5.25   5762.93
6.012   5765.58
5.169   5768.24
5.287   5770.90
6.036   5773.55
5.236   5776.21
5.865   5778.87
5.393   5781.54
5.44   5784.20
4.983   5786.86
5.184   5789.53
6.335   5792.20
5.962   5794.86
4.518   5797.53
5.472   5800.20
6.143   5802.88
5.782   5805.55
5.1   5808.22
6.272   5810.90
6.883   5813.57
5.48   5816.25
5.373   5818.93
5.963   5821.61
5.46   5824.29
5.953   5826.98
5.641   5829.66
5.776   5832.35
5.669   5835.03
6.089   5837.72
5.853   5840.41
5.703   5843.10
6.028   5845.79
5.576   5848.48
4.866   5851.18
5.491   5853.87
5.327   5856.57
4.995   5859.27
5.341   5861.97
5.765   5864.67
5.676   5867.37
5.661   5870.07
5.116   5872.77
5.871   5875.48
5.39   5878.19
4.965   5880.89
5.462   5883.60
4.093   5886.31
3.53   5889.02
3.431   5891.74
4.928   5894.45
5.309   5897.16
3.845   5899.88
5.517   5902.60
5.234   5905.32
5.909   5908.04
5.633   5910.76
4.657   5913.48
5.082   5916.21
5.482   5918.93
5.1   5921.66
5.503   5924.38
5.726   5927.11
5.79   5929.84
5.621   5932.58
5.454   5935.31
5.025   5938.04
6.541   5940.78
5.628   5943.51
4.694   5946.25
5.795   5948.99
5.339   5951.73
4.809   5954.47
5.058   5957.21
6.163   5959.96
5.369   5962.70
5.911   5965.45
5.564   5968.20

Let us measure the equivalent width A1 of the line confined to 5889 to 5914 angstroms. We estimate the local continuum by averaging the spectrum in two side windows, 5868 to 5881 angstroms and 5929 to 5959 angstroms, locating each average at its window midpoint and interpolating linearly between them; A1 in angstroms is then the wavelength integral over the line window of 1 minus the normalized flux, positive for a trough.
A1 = 2.6 angstroms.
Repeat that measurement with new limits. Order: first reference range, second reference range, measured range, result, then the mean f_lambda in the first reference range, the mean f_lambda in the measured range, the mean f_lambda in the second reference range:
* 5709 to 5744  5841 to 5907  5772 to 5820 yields -3.4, 5.38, 5.64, 5.14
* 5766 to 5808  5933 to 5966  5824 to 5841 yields -0.9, 5.52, 5.79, 5.48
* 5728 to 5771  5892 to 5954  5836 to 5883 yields -1.4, 5.41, 5.51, 5.31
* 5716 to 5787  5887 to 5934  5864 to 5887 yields -0.9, 5.47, 5.36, 5.06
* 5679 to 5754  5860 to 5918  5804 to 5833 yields -3.4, 5.37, 5.79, 5.07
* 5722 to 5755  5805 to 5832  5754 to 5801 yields 1.5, 5.5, 5.46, 5.79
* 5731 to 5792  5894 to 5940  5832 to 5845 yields -1.1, 5.43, 5.83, 5.31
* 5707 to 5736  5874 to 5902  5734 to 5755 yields -0.4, 5.38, 5.4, 4.71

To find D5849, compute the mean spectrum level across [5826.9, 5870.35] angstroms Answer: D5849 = 5.6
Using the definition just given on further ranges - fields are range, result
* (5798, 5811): 5.62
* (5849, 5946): 5.22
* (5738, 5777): 5.42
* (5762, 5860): 5.62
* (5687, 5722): 5.28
